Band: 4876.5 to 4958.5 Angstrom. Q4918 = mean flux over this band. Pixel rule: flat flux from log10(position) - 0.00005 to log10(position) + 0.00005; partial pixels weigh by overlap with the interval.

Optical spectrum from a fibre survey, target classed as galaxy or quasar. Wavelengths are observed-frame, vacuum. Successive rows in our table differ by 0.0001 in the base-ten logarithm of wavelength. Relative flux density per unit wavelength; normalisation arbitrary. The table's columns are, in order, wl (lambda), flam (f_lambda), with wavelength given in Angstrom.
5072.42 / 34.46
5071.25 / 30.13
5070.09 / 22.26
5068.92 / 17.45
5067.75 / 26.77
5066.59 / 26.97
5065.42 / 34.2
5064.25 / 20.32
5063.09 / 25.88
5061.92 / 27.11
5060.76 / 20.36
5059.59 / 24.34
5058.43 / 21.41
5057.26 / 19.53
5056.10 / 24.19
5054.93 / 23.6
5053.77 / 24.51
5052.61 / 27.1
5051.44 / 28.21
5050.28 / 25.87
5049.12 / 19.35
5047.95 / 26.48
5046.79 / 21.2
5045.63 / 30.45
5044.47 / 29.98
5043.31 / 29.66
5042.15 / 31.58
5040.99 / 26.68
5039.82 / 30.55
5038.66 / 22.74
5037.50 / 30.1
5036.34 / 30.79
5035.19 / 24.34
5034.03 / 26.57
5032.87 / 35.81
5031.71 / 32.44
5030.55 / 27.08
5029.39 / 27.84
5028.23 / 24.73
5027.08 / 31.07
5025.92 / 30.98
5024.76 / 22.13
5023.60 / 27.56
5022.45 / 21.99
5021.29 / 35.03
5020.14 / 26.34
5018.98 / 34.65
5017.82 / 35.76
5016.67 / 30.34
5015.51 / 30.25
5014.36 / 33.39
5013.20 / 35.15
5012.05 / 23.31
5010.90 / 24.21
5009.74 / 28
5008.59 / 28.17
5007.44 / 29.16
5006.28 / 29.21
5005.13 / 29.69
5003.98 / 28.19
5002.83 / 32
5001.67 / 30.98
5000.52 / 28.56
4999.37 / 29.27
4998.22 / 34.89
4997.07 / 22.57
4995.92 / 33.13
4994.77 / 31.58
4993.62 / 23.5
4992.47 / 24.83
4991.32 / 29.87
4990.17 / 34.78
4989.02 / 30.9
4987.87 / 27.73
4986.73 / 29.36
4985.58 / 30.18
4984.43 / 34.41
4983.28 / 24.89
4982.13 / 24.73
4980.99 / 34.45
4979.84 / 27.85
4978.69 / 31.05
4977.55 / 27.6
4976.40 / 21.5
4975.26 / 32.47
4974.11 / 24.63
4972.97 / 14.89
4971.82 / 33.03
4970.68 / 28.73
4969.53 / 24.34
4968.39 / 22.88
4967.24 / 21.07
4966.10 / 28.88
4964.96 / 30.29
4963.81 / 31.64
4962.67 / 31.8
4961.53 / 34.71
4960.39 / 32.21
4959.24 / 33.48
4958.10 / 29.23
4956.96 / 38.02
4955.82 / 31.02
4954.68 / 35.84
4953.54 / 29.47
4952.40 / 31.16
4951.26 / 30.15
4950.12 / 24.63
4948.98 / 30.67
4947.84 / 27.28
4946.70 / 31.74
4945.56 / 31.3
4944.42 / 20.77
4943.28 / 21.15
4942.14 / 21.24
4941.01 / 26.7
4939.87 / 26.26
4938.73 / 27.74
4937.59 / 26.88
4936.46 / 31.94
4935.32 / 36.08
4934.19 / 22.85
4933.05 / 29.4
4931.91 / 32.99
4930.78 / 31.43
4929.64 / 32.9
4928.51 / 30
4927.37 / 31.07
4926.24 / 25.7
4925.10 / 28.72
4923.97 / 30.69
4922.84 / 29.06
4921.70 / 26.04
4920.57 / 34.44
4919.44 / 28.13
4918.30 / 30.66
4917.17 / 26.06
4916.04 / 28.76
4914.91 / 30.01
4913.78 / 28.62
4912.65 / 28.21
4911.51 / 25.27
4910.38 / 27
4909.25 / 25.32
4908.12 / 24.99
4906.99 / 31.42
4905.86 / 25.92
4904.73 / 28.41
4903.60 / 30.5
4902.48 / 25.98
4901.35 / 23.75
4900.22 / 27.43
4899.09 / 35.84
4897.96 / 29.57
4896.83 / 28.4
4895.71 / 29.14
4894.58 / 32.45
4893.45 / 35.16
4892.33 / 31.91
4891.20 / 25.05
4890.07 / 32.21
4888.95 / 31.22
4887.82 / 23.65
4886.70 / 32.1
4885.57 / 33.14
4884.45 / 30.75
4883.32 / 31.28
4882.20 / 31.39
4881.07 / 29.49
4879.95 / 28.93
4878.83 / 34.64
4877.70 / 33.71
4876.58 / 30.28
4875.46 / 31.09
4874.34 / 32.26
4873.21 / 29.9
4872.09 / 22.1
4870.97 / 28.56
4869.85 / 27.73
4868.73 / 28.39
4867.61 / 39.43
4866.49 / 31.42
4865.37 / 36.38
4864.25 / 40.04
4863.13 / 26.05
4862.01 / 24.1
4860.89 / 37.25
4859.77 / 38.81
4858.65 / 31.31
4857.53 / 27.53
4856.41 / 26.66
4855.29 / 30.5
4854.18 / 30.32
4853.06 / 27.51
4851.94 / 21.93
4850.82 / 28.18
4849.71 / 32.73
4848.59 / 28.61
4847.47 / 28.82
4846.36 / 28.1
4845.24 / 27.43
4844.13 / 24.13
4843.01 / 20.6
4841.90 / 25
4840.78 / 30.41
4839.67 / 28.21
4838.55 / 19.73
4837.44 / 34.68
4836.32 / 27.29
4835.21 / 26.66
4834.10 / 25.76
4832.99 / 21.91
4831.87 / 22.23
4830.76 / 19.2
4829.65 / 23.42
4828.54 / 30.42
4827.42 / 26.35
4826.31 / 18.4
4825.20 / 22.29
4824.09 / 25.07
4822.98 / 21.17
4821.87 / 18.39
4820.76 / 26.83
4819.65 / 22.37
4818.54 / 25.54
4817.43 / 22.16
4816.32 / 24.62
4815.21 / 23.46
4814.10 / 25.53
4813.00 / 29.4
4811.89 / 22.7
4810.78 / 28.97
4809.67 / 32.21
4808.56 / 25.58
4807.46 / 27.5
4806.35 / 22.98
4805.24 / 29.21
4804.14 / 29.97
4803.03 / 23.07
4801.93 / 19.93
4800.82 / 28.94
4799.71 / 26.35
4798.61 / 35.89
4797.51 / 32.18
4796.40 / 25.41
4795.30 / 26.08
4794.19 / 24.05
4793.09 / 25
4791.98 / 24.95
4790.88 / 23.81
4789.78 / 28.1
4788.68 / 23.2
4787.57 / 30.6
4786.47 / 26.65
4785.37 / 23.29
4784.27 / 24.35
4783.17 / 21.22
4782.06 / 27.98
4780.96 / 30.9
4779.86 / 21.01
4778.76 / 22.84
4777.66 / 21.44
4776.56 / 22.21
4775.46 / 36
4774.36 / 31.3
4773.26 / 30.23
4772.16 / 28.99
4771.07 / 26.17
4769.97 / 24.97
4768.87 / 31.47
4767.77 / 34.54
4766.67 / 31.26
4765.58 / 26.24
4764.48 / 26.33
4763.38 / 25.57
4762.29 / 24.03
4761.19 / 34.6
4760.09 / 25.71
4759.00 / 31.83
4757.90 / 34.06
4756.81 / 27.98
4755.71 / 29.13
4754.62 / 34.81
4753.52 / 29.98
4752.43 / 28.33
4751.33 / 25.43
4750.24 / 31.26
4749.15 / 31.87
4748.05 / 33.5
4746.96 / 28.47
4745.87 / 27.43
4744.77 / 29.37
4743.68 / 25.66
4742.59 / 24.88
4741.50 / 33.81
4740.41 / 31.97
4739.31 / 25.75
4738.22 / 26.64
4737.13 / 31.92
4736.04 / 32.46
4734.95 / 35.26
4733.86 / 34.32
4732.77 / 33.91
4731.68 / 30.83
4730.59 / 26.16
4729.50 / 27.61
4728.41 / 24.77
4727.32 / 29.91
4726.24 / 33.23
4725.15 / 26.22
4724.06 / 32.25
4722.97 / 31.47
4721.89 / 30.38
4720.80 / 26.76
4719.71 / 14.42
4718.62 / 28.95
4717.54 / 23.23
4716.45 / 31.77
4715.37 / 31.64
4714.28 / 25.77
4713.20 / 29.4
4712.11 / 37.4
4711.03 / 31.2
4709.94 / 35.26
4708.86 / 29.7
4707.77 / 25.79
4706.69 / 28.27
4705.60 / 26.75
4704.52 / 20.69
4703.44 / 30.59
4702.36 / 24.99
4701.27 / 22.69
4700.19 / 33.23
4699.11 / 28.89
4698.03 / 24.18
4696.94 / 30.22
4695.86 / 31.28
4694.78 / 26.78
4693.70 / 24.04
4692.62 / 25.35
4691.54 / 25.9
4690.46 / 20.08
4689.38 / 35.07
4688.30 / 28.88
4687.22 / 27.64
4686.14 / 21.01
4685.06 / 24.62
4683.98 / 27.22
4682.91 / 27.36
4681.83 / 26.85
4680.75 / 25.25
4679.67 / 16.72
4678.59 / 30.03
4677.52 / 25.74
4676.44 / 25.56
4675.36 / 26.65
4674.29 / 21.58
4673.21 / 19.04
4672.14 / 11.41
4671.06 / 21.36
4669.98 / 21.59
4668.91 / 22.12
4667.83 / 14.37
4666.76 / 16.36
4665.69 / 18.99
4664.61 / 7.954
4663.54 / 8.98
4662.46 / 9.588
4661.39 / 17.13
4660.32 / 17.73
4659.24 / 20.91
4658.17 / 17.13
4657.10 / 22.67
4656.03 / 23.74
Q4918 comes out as 29.3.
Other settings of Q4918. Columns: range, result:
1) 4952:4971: 30.3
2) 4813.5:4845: 24.4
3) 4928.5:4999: 28.9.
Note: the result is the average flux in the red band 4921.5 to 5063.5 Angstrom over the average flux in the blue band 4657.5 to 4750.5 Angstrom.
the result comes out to 1.1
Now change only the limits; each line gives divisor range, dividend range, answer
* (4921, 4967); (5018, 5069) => 0.91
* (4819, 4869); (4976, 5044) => 1.06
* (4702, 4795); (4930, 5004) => 1.02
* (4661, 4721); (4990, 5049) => 1.18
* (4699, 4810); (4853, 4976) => 1.04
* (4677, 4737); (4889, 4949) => 1.02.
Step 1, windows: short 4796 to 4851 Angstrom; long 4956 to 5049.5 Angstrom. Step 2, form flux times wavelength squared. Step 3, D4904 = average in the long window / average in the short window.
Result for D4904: 1.20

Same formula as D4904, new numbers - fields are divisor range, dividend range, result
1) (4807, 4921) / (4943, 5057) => 1.07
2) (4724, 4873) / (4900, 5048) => 1.12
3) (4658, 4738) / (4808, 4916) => 1.17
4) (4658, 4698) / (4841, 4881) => 1.45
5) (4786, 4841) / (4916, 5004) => 1.20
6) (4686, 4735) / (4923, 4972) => 1.14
